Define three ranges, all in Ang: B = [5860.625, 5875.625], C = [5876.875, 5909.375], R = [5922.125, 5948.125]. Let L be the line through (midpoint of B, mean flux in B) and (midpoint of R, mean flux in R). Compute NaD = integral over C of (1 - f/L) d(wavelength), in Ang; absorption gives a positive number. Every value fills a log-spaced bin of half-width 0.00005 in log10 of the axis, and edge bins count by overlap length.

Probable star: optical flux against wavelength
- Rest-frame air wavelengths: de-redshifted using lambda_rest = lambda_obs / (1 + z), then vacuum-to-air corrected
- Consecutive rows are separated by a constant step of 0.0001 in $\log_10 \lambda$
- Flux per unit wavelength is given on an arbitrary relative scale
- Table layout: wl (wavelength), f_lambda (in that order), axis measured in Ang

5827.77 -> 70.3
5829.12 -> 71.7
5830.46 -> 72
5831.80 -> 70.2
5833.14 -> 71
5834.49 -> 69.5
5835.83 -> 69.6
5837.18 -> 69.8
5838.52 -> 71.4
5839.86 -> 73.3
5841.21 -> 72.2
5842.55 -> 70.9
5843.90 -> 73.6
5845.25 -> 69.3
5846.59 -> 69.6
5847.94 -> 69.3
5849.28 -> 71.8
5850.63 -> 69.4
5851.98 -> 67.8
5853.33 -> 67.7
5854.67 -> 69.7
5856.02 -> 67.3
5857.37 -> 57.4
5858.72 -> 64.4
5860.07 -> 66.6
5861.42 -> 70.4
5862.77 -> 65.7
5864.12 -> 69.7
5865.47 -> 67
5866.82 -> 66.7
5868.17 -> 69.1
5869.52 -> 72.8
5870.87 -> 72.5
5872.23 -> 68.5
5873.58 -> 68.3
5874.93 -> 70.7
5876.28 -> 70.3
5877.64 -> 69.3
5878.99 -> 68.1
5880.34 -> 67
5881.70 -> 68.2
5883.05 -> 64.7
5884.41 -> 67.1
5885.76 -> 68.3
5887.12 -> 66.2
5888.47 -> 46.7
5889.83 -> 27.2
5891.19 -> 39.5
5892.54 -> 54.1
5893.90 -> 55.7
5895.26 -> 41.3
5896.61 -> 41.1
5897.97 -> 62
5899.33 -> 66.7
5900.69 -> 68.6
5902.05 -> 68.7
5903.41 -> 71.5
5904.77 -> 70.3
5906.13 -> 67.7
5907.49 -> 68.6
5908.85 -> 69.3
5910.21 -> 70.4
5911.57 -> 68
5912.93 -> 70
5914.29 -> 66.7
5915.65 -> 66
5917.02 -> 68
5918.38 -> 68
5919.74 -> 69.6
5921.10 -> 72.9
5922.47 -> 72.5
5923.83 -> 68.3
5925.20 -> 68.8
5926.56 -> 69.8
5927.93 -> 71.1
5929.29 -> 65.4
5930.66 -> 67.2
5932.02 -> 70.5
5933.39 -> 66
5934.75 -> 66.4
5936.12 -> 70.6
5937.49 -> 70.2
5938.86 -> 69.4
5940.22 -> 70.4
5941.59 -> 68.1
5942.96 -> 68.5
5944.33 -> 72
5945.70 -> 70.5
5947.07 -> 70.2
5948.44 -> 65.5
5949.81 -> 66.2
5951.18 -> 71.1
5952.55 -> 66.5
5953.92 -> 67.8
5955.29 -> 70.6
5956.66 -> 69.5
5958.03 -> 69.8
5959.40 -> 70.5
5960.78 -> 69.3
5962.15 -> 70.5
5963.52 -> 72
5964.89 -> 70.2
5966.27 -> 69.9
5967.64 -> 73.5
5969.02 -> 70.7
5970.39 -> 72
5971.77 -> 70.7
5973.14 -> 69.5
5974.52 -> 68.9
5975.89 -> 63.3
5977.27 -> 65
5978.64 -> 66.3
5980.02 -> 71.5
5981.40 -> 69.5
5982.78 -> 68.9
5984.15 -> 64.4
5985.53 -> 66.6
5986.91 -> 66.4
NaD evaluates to 4.0 Ang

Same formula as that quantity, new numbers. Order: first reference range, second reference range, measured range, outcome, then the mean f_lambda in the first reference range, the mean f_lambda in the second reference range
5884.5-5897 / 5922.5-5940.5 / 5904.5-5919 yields -2.13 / 50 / 68.9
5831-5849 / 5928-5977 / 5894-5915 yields 1.62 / 70.8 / 69.2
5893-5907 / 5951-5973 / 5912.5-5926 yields -1.05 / 61.3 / 70.3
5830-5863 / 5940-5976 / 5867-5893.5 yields 2.40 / 69.2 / 69.6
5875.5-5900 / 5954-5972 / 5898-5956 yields -3.94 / 58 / 70.6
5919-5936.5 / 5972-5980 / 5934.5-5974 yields -0.95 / 69.1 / 67.3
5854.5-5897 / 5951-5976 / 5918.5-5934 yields -0.56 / 62.6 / 69.9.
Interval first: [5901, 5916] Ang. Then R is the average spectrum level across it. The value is 68.9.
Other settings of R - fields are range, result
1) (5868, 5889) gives 67.5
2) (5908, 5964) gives 69.1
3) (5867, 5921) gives 64.1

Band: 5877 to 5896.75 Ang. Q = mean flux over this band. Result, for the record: 56.7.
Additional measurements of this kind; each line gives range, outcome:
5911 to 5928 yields 69.1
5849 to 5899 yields 63.2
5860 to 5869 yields 68.1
